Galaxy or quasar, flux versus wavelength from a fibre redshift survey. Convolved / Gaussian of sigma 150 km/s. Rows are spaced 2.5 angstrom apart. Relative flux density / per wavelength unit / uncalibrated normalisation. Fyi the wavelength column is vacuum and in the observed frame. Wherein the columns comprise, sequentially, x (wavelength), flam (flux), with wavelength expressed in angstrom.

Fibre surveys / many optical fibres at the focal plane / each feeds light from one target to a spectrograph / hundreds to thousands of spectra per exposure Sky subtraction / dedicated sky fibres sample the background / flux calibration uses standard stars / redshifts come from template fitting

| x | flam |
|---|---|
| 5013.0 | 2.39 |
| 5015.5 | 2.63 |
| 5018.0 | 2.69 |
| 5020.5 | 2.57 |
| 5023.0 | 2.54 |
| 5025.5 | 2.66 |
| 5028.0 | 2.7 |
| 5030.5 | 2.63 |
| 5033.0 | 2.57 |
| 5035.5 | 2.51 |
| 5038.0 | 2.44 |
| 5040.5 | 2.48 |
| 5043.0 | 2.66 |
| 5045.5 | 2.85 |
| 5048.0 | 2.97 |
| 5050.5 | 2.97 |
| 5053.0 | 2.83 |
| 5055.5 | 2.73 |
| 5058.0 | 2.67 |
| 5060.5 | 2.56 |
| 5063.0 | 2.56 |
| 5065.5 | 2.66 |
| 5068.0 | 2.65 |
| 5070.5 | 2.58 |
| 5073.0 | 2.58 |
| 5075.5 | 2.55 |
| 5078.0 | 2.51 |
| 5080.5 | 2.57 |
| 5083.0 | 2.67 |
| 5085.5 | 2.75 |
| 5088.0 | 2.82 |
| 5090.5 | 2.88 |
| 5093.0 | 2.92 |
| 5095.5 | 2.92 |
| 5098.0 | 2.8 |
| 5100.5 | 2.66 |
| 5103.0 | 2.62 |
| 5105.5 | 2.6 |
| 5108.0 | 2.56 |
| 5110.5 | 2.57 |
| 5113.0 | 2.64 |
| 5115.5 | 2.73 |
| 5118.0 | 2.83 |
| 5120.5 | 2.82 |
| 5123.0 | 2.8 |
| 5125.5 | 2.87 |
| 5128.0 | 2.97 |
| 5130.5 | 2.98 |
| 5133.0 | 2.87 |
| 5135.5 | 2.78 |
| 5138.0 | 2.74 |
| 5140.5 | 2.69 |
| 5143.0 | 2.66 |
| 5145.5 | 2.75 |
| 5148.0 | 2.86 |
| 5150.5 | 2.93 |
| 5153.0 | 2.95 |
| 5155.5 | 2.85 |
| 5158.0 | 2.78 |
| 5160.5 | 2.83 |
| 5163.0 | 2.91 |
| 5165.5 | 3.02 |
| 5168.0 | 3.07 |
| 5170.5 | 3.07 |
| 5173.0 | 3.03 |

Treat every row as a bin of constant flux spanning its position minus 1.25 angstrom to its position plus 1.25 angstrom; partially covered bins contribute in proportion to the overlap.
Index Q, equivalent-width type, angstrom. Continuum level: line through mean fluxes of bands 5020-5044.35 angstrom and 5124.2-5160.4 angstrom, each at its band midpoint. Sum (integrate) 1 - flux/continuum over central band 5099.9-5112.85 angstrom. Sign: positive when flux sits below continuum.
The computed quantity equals 0.7 angstrom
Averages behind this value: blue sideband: 2.58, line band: 2.6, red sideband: 2.83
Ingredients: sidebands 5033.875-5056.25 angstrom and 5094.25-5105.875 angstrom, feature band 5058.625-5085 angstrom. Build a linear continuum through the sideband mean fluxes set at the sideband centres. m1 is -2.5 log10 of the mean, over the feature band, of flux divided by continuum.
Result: 0.05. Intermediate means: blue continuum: 2.71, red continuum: 2.73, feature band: 2.6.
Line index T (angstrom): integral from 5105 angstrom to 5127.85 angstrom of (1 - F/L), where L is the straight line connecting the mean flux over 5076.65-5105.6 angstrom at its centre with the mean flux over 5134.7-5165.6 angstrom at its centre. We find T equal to 0.3 angstrom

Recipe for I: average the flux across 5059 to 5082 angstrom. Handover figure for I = 2.58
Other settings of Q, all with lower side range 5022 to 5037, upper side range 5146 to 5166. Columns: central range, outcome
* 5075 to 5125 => 0.7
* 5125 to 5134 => -0.3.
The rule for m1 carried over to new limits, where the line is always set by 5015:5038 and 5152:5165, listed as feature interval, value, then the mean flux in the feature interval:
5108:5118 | 0.05 mag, 2.66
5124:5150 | 0.00 mag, 2.82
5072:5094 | 0.01 mag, 2.69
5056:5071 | 0.02 mag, 2.62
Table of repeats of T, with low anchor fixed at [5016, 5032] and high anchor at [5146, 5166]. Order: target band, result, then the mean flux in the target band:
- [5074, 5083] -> 0.6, 2.56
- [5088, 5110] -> 0.2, 2.74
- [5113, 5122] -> 0.1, 2.77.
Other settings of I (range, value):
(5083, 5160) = 2.79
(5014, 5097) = 2.67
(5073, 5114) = 2.69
